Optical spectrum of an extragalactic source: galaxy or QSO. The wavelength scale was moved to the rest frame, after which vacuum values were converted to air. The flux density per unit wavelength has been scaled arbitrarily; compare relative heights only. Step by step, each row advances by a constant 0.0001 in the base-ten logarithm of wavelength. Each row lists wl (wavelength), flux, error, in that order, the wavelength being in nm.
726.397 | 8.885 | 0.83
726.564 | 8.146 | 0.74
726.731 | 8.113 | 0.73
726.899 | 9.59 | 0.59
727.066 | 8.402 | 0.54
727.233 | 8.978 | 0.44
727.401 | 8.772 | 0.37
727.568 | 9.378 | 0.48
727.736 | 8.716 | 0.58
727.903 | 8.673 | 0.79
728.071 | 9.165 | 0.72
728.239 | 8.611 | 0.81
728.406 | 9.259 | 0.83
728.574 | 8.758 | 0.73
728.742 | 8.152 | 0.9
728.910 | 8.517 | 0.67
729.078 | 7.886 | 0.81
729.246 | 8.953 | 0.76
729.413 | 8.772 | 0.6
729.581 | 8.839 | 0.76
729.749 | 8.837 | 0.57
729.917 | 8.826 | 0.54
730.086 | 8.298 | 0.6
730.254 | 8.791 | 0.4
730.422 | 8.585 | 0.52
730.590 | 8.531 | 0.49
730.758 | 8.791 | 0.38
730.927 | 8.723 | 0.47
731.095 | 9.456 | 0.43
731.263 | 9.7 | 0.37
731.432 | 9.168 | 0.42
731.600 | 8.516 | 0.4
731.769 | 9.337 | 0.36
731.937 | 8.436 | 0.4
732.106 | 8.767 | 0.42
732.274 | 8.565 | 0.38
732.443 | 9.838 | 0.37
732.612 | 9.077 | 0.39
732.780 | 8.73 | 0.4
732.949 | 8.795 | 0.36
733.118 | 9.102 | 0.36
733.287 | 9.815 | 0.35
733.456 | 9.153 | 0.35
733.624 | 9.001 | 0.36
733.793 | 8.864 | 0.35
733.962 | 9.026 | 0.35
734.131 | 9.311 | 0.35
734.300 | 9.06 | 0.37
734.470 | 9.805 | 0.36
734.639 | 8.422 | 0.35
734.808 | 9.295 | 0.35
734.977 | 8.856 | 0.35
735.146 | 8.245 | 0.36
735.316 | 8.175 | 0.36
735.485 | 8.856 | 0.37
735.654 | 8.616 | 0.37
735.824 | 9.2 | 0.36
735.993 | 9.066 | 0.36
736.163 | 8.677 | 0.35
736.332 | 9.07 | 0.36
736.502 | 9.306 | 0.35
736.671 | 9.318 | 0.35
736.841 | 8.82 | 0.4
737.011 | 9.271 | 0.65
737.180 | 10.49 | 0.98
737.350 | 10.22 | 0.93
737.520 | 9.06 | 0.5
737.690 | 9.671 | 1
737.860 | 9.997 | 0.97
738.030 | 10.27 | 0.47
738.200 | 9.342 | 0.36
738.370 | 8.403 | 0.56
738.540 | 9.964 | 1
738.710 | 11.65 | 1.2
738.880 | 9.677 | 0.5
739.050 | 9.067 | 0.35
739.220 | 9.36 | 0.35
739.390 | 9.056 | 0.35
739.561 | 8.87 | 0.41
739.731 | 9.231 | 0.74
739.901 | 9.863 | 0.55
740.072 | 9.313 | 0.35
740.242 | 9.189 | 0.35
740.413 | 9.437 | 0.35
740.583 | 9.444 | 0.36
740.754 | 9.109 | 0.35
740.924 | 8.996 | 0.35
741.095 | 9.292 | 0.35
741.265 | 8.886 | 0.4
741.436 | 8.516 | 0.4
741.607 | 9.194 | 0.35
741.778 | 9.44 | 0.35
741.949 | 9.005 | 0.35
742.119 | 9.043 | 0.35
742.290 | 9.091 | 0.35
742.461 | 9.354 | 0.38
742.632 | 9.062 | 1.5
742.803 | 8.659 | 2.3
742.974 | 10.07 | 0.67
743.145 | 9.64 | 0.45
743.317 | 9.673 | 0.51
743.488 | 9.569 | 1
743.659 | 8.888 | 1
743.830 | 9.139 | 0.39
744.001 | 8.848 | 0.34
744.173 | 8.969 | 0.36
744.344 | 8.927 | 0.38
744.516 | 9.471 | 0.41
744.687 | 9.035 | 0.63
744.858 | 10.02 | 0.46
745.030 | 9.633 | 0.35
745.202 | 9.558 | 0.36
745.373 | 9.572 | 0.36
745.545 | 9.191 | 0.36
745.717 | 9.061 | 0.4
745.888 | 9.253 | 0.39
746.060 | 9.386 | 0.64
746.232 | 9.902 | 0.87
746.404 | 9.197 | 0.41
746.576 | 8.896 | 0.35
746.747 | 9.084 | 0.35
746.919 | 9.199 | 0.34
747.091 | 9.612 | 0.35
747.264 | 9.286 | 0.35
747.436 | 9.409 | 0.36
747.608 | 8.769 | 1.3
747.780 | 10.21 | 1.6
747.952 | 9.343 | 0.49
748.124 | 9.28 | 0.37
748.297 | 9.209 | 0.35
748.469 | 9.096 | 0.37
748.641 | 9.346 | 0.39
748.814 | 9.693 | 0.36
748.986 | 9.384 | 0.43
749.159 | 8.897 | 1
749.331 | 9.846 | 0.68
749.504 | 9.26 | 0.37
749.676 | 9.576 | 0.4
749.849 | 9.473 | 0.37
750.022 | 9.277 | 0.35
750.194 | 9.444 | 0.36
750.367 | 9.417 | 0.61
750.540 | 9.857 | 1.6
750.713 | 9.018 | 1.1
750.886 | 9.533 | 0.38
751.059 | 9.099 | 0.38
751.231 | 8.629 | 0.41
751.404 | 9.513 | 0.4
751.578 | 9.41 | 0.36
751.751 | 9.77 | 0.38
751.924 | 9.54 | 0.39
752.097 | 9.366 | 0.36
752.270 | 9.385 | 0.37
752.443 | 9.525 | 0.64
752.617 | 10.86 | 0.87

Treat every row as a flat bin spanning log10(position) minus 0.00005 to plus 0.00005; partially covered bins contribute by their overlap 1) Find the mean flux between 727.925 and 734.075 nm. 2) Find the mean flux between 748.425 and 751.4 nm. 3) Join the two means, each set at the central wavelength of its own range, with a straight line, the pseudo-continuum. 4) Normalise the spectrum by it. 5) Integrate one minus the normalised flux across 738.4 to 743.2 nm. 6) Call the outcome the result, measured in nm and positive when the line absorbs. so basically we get -0.11 nm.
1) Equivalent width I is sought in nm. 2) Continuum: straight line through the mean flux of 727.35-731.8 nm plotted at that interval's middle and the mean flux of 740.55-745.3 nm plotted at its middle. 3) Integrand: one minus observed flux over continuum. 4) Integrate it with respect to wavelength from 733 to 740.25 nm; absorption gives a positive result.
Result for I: -0.20 nm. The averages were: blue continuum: 8.81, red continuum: 9.23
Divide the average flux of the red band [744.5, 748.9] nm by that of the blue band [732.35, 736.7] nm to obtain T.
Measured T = 1.0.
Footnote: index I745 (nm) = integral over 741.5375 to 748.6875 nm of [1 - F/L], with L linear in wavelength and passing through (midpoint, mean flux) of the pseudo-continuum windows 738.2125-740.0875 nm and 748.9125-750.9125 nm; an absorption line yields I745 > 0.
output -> 0.112 nm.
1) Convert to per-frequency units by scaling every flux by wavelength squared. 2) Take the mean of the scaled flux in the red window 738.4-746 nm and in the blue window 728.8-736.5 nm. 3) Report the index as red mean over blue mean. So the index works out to 1.07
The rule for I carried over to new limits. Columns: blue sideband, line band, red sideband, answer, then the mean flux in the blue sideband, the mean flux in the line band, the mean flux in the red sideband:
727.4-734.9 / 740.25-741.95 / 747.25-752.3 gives 0.00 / 8.91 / 9.14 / 9.38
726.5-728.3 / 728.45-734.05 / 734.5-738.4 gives 0.05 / 8.79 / 8.87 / 9.18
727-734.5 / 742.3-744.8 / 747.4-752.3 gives 0.00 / 8.9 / 9.24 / 9.38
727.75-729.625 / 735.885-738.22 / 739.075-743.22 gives -0.11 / 8.69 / 9.47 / 9.21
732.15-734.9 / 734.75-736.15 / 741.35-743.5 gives 0.06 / 9.11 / 8.77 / 9.24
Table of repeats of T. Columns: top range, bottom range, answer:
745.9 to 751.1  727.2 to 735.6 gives 1.05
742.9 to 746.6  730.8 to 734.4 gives 1.03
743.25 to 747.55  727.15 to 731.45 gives 1.06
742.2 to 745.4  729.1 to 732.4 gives 1.06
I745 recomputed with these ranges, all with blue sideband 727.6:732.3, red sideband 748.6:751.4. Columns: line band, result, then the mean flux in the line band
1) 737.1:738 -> -0.09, 9.9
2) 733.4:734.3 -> -0.02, 9.08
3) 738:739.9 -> -0.10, 9.53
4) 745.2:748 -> -0.02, 9.34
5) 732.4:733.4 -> -0.04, 9.2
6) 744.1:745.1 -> -0.01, 9.35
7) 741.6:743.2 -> -0.02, 9.25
